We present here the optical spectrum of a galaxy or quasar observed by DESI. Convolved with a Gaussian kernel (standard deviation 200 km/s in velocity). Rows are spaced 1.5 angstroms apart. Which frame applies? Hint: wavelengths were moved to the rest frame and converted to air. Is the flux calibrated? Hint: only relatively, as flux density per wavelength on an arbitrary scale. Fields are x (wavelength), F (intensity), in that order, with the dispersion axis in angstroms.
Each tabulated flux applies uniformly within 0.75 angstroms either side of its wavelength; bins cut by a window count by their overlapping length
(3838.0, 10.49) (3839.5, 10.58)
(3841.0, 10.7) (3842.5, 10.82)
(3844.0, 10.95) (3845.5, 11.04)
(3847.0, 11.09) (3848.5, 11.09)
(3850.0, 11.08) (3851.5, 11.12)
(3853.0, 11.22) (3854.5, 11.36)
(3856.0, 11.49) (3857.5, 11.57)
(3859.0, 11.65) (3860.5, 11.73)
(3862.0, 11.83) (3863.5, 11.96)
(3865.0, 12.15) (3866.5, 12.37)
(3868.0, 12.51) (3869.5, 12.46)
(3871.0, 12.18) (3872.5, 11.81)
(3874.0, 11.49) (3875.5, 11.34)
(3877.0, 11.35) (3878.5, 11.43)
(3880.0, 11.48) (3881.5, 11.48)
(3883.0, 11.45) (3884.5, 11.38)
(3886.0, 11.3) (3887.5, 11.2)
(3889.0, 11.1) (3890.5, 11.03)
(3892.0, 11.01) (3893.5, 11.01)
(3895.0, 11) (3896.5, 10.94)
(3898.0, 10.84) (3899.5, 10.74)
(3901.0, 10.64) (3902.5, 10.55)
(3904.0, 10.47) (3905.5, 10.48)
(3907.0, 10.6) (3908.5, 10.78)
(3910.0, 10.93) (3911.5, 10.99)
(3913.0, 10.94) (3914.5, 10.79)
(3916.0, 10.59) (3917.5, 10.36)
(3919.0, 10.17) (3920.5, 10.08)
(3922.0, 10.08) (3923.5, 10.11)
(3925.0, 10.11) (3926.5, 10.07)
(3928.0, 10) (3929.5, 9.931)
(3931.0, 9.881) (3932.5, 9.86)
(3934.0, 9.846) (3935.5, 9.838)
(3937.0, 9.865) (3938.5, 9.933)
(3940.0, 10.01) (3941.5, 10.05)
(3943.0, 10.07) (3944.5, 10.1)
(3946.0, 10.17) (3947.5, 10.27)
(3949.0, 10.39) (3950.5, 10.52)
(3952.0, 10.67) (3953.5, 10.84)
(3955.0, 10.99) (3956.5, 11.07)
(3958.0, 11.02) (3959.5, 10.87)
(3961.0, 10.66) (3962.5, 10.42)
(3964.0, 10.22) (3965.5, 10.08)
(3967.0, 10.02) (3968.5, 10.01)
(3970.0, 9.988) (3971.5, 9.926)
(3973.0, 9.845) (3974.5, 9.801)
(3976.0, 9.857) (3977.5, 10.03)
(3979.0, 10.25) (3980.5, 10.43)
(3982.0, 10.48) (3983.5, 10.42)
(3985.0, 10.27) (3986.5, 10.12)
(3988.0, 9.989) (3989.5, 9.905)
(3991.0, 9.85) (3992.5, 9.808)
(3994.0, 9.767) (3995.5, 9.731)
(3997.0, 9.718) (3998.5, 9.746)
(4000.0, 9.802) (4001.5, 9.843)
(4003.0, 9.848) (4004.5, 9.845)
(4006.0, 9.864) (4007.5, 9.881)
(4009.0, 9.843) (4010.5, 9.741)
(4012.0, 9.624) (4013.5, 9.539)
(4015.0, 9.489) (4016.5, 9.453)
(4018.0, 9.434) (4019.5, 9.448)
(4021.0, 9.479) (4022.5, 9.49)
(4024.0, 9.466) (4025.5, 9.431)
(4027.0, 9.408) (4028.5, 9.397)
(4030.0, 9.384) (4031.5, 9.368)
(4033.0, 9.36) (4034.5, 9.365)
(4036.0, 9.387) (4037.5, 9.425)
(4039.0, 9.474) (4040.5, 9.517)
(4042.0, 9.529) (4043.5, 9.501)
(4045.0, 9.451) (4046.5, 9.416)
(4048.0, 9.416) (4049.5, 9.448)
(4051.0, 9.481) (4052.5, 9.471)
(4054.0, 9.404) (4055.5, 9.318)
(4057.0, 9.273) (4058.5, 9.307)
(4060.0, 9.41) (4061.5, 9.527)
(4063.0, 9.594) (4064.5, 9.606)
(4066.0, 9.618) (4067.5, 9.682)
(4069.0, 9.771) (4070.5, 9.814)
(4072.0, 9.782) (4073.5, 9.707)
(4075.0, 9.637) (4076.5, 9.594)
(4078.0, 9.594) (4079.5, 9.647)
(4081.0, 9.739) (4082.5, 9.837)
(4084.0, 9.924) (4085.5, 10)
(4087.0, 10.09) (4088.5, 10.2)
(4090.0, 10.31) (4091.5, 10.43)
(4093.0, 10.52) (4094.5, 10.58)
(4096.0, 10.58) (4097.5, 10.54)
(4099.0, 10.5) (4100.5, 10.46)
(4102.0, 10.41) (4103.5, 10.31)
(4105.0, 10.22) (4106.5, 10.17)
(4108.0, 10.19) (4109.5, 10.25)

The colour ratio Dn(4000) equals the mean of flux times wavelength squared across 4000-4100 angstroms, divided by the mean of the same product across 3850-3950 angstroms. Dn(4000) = 0.96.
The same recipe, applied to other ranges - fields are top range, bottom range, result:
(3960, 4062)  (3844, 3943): 0.94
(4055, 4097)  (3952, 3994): 1.01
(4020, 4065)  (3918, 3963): 0.97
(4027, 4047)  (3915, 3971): 0.96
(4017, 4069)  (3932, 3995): 0.96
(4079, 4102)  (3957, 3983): 1.06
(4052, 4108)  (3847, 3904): 0.96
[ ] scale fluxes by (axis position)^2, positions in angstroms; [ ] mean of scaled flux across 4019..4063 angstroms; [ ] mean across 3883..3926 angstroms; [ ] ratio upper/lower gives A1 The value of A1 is 0.94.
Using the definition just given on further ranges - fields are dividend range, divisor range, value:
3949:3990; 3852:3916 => 0.95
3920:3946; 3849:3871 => 0.88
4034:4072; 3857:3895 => 0.90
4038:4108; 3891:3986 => 1.01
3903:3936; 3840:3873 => 0.92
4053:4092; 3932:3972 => 1.00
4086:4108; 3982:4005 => 1.10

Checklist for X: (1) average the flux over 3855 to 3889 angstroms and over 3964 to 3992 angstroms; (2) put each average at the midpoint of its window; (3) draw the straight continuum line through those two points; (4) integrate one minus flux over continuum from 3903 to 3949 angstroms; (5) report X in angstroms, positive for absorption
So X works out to 2.6 angstroms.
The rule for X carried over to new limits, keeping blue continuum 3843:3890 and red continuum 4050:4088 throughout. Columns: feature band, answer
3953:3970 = 0.2 angstroms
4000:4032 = 1.7 angstroms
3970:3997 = 1.1 angstroms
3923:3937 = 1.3 angstroms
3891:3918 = 1.0 angstroms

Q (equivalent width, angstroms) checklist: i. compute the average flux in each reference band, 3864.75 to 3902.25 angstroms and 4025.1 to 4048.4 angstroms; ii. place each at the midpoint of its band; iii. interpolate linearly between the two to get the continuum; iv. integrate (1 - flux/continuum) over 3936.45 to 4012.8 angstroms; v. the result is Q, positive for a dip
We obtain 0.7 angstroms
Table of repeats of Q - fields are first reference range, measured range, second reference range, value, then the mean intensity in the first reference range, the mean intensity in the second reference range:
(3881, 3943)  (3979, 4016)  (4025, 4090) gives 0.26 angstroms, 10.5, 9.57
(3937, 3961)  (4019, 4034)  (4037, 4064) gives 0.40 angstroms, 10.5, 9.44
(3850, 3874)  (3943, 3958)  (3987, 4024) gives -0.07 angstroms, 11.8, 9.71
